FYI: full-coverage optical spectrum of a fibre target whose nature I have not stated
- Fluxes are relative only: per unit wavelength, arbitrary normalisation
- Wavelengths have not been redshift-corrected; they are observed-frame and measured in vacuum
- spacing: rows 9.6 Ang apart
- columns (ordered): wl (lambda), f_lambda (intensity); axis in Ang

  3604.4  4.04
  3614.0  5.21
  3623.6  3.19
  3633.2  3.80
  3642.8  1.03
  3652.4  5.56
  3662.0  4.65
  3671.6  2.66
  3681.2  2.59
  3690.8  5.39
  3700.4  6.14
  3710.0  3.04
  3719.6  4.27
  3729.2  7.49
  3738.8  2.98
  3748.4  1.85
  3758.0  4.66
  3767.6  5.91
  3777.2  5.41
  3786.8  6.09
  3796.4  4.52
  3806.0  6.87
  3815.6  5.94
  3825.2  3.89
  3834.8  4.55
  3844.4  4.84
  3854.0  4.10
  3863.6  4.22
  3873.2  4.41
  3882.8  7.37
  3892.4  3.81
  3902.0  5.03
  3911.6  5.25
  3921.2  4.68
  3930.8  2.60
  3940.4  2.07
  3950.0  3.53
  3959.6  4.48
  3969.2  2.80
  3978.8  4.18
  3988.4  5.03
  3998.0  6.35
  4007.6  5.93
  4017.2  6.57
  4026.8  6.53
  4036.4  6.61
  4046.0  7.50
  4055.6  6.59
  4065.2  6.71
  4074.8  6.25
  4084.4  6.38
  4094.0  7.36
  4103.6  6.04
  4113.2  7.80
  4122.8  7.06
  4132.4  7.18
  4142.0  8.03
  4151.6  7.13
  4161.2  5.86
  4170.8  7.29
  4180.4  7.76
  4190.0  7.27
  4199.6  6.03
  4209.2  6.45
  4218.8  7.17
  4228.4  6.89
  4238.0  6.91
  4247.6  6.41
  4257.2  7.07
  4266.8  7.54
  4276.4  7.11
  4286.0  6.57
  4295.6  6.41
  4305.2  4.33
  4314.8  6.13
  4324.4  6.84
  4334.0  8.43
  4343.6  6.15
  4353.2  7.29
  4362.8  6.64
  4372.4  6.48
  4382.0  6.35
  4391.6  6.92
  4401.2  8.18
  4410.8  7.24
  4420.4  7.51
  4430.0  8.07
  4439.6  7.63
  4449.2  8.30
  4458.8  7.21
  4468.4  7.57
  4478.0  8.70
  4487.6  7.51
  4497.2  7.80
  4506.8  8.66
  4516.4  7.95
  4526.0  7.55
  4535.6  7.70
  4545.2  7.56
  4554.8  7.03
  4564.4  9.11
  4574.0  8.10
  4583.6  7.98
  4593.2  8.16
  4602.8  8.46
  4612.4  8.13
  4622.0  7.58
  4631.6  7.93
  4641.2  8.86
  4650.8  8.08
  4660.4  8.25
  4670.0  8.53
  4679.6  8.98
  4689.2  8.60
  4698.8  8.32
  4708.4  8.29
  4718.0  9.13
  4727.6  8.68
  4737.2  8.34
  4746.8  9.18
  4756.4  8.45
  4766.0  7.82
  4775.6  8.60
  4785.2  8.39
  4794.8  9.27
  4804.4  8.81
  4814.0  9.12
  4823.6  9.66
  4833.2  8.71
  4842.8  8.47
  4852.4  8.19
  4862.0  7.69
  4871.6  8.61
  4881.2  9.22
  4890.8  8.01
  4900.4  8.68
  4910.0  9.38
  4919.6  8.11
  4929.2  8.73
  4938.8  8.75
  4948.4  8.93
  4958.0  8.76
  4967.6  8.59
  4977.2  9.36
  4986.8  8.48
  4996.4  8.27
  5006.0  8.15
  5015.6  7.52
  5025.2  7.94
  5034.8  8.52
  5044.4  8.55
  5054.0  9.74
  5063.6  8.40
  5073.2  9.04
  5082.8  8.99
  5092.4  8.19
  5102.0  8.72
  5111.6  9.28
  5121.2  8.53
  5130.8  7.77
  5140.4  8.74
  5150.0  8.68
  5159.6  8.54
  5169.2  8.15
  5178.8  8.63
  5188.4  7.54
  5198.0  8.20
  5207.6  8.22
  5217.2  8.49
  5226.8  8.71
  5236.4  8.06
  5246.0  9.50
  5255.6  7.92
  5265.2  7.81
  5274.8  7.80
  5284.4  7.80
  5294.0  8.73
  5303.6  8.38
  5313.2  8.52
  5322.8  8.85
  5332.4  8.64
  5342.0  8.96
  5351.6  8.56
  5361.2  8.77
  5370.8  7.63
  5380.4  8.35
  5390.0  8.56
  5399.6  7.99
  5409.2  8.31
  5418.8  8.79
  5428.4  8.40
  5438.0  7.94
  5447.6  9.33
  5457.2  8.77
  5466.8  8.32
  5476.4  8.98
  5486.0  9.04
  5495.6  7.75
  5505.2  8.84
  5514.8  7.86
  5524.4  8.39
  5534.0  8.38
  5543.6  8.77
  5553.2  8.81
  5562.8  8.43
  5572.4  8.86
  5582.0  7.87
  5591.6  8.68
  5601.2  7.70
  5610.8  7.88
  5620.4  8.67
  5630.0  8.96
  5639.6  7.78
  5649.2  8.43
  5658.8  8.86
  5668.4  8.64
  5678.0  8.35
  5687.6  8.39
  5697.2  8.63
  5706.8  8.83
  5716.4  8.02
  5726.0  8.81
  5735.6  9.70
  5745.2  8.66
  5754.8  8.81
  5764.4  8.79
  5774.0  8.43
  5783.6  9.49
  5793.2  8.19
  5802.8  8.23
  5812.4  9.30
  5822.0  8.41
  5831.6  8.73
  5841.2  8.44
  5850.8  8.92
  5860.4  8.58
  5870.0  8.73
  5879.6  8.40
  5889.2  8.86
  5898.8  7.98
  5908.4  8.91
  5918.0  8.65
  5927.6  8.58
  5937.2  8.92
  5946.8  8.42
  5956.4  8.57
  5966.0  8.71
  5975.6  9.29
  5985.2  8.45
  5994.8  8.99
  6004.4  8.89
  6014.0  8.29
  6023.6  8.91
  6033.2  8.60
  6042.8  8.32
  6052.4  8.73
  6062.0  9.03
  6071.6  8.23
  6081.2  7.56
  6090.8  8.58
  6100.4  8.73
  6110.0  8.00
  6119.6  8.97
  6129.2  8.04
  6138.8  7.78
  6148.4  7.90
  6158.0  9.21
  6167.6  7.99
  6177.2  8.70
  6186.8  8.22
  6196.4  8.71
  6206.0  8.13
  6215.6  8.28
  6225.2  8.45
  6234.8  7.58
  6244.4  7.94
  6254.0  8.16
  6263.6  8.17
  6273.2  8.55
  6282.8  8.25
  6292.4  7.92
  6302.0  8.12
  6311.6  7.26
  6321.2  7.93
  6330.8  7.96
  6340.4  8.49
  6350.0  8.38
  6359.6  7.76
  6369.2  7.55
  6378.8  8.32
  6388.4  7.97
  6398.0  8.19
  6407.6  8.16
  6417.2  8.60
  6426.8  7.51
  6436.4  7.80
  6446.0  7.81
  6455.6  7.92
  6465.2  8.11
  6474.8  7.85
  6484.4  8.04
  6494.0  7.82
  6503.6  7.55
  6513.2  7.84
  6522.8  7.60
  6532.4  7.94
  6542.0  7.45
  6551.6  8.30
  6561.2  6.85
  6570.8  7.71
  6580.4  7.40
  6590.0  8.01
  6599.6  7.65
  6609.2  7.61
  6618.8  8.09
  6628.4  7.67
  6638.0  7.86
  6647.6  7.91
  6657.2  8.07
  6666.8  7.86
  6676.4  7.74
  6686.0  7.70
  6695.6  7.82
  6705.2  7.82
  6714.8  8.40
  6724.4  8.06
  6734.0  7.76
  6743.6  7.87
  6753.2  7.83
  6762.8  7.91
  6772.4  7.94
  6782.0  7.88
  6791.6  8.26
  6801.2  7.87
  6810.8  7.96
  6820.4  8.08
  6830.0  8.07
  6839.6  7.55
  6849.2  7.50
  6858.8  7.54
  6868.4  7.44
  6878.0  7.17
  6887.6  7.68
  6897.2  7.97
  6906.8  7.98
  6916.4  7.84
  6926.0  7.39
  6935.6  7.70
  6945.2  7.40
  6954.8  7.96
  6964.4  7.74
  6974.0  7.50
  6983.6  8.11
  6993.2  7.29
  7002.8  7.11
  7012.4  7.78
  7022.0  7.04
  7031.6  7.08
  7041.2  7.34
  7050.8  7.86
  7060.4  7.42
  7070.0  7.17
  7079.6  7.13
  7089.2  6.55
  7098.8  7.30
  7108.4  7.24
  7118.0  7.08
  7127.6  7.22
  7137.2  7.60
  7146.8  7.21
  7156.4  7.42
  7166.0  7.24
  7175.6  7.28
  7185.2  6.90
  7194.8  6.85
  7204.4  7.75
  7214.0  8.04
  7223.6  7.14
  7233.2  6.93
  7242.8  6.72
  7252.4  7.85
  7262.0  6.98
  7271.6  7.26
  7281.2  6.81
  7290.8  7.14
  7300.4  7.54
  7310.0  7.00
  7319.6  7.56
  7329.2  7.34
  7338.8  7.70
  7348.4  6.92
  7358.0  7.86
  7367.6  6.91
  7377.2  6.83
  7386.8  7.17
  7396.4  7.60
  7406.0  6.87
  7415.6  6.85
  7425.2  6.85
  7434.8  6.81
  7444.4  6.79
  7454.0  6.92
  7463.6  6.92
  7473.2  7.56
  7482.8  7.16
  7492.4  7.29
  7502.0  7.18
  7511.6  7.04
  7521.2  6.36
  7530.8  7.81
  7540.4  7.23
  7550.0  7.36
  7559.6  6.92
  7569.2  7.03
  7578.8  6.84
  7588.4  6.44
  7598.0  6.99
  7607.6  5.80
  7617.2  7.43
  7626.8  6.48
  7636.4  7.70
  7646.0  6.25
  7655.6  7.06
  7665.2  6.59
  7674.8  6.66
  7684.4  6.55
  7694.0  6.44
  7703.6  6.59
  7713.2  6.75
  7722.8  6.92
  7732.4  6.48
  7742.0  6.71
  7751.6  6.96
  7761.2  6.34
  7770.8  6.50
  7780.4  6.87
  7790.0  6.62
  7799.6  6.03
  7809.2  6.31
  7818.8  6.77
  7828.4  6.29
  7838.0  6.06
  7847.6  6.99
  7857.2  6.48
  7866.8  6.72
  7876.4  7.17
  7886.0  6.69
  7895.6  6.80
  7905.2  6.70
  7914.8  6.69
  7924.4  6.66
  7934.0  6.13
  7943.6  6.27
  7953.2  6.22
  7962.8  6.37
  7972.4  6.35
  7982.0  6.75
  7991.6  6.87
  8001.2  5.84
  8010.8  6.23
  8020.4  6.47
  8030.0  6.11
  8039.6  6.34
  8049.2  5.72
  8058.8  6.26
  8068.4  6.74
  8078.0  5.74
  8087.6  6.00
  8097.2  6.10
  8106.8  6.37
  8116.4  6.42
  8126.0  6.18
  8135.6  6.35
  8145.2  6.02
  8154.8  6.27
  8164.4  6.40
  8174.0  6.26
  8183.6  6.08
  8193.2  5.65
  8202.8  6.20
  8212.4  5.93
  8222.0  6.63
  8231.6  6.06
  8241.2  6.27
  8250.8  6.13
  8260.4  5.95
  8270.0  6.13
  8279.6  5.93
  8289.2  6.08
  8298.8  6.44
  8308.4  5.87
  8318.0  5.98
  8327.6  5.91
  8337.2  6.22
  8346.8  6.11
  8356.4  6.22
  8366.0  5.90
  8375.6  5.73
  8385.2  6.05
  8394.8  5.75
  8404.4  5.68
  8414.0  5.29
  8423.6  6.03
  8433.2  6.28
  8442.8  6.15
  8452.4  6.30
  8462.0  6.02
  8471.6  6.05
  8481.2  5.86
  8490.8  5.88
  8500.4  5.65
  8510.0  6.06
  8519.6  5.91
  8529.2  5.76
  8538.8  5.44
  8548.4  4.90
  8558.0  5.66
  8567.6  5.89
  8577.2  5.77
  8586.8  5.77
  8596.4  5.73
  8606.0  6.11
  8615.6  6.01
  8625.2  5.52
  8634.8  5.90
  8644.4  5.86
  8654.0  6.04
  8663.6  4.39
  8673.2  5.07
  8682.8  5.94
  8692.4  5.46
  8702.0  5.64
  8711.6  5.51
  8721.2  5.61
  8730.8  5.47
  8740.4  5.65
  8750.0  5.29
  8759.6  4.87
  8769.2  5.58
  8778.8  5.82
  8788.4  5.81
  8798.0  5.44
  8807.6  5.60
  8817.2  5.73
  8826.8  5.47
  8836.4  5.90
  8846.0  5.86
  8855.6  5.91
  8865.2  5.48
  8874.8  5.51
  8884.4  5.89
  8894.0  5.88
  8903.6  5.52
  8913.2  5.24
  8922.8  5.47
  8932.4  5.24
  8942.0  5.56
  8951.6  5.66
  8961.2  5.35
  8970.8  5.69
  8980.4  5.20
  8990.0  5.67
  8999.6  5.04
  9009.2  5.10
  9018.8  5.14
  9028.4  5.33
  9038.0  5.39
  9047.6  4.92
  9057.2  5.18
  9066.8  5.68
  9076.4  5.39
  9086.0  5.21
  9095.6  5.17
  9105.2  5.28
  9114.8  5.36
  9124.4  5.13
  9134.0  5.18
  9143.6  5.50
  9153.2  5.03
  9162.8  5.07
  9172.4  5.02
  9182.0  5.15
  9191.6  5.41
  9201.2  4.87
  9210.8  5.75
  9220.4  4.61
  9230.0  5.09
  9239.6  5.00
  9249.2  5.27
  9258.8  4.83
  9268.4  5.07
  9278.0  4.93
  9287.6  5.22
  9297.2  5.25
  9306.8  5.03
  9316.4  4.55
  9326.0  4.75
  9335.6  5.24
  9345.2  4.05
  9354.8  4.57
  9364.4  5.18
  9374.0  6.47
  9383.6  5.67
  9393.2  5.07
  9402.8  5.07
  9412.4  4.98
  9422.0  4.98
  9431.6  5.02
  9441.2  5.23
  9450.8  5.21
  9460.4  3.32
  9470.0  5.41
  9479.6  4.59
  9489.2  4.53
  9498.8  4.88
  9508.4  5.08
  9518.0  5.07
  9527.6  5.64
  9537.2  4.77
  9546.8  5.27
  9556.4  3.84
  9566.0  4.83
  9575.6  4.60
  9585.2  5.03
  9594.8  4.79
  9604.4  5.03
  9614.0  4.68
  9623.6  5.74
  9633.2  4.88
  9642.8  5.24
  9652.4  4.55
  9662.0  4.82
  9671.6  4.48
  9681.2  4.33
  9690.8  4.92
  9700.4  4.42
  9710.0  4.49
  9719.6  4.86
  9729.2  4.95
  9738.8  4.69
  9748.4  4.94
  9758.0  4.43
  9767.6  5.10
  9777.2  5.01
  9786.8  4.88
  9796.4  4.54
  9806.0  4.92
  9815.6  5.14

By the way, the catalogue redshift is 0.000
